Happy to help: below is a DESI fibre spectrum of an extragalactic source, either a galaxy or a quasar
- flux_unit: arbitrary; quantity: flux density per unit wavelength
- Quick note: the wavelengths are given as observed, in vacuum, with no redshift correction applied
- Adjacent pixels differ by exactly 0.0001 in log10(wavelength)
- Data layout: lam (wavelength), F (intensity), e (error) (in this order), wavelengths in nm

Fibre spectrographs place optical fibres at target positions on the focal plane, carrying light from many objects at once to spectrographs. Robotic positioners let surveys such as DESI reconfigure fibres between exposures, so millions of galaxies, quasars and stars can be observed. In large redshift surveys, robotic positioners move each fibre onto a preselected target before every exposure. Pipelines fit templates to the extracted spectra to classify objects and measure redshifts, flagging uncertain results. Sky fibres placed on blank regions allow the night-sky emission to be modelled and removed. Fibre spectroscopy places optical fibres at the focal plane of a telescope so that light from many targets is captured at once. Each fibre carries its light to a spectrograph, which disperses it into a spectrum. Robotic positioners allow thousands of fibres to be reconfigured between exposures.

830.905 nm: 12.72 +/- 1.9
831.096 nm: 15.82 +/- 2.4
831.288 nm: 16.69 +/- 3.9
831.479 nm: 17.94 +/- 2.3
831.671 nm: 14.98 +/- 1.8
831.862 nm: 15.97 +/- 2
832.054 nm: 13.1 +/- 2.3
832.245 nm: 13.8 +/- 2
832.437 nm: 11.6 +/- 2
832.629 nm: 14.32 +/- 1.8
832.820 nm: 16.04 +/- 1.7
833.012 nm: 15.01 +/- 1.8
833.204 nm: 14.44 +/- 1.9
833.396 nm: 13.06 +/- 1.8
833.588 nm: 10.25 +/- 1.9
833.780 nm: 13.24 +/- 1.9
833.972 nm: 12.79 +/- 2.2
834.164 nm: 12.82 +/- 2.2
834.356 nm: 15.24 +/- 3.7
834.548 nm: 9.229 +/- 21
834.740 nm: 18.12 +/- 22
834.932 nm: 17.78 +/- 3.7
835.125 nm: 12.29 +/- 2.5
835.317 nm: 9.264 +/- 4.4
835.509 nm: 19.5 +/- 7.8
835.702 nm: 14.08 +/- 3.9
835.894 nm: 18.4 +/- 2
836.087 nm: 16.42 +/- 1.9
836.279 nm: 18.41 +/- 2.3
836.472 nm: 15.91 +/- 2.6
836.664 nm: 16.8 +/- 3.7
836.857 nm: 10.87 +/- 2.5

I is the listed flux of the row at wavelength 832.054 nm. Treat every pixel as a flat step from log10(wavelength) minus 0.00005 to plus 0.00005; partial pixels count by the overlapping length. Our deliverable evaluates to 13.1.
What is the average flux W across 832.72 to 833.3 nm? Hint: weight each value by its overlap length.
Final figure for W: 15.2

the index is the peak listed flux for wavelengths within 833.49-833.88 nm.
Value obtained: 13.24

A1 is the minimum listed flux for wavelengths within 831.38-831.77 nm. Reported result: 14.98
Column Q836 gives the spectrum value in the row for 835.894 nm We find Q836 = 18.4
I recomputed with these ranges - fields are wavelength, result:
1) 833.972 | 12.79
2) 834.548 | 9.229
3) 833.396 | 13.06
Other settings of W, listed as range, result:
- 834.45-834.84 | 13.7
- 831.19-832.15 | 15.7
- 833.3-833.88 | 12.2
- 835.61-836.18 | 16.3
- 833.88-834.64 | 12.5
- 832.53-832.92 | 15.2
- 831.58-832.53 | 13.9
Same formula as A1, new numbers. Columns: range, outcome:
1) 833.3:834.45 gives 10.25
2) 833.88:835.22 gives 9.229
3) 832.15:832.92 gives 11.6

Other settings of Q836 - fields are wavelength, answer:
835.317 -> 9.264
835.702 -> 14.08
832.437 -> 11.6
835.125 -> 12.29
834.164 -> 12.82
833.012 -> 15.01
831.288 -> 16.69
